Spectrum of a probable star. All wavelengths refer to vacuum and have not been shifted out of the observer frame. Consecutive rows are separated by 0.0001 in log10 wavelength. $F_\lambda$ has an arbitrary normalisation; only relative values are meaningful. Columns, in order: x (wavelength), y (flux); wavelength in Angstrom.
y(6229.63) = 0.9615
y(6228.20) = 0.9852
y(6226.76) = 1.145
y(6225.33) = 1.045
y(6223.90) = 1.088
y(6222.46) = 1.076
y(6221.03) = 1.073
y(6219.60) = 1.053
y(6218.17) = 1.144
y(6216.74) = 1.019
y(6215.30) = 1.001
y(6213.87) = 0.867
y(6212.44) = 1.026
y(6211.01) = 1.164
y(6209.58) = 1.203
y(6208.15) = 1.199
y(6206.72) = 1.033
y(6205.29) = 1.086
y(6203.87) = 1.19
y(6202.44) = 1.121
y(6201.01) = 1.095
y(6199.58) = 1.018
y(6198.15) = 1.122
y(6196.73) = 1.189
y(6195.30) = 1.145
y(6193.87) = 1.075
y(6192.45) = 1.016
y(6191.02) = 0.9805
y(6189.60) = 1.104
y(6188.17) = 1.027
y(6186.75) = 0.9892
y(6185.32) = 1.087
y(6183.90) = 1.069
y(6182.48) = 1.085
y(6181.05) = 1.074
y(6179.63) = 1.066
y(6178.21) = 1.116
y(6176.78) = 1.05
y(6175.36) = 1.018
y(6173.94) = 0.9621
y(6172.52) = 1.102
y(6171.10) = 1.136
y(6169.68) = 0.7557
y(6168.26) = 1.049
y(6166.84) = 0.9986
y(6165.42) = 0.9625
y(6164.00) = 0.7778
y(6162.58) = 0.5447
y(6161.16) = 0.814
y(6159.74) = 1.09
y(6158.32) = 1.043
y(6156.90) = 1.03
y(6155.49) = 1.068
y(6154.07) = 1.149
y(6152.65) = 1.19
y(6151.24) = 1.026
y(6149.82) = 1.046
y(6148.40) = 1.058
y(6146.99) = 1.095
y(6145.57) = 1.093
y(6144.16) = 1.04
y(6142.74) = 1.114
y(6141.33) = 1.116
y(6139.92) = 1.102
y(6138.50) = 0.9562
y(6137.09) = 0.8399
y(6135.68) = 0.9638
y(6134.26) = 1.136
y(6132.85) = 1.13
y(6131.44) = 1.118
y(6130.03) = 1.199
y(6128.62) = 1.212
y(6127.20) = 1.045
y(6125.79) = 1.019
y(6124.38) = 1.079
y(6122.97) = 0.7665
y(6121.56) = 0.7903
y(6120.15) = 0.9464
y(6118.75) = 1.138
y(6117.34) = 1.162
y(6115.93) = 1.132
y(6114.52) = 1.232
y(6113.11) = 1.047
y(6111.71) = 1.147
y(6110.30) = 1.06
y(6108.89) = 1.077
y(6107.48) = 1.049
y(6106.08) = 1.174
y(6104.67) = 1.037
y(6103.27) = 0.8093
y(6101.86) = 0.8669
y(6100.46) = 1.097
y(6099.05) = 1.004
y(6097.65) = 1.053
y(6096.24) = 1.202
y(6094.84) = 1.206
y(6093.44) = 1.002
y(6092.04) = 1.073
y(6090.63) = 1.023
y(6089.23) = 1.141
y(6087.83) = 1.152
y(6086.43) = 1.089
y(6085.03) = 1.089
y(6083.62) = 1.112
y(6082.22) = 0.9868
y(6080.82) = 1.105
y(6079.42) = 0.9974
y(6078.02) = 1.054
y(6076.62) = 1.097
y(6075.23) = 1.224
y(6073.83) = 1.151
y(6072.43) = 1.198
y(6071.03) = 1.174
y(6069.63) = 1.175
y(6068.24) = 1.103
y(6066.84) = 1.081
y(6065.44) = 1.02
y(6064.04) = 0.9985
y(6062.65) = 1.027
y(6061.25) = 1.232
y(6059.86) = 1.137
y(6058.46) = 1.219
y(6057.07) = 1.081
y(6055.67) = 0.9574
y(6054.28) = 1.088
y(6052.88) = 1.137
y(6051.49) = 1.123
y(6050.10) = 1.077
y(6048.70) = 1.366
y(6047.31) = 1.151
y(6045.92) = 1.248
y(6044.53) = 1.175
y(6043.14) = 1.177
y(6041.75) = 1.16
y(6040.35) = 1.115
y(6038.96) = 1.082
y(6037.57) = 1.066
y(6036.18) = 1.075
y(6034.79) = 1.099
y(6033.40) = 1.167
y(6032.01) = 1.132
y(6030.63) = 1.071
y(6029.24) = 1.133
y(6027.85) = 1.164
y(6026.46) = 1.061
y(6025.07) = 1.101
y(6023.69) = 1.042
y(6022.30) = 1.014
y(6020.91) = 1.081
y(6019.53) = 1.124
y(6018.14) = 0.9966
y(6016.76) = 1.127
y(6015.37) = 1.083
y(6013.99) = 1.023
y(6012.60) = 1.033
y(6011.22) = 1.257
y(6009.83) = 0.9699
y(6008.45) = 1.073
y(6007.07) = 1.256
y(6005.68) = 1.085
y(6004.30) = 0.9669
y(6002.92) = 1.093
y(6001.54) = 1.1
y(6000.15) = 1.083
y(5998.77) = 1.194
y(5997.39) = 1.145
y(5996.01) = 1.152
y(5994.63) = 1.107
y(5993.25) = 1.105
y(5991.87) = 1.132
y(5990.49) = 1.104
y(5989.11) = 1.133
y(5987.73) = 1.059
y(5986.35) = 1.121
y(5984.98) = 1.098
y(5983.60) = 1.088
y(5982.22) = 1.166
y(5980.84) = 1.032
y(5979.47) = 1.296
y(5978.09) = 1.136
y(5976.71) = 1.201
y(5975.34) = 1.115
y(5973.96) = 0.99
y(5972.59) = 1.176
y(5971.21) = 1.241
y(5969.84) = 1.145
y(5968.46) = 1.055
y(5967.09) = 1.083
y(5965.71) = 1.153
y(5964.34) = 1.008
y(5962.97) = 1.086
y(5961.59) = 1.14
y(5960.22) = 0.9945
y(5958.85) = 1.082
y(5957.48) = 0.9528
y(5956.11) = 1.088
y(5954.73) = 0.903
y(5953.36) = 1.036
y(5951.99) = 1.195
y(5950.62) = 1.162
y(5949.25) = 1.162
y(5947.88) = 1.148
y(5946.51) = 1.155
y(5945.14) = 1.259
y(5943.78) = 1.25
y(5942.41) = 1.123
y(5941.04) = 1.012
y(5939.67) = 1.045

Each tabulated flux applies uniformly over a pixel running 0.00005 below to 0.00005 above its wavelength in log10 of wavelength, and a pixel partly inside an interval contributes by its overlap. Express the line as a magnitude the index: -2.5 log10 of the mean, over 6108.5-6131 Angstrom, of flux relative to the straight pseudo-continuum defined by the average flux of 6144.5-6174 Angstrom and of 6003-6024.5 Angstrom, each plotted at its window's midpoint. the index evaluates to -0.05 mag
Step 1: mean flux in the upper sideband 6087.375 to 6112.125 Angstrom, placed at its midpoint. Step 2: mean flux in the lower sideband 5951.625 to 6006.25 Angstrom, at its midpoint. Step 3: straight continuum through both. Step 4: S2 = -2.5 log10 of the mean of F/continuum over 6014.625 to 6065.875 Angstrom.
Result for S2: -0.03 mag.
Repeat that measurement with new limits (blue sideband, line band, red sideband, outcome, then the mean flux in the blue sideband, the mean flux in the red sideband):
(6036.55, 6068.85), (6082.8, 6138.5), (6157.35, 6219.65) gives 0.03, 1.12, 1.04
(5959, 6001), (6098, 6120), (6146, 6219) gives 0.01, 1.12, 1.04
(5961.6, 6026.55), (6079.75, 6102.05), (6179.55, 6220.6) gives 0.01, 1.1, 1.08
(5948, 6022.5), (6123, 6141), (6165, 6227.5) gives 0.02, 1.1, 1.06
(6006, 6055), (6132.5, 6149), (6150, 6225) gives 0.01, 1.12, 1.05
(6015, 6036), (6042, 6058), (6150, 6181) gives -0.07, 1.09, 1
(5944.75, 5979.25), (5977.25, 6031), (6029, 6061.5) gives 0.02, 1.11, 1.14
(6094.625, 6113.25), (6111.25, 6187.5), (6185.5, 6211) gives 0.04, 1.06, 1.1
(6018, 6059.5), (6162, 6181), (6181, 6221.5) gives 0.12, 1.12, 1.08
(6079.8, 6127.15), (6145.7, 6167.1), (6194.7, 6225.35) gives 0.08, 1.06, 1.09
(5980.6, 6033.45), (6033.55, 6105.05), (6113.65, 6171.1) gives -0.03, 1.1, 1.03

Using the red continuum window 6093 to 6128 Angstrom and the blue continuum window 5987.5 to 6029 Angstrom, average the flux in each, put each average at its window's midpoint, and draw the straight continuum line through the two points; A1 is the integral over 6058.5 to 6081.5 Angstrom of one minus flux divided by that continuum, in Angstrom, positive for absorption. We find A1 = -1.0 Angstrom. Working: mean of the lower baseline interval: 1.1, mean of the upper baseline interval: 1.05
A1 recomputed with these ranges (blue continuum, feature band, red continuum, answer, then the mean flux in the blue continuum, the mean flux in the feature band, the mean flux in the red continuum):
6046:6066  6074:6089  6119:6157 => 0.1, 1.12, 1.09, 1.05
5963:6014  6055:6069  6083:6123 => -0.1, 1.11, 1.09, 1.06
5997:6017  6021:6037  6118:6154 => -0.1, 1.1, 1.1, 1.05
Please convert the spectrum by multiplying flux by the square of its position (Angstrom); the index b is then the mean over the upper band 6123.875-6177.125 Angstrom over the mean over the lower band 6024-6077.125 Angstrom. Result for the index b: 0.94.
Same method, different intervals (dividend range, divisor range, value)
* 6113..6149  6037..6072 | 0.96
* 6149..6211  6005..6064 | 0.99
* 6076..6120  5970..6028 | 1.00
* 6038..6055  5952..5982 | 1.08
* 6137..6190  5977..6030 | 0.98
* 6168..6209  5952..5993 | 1.04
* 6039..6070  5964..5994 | 1.03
